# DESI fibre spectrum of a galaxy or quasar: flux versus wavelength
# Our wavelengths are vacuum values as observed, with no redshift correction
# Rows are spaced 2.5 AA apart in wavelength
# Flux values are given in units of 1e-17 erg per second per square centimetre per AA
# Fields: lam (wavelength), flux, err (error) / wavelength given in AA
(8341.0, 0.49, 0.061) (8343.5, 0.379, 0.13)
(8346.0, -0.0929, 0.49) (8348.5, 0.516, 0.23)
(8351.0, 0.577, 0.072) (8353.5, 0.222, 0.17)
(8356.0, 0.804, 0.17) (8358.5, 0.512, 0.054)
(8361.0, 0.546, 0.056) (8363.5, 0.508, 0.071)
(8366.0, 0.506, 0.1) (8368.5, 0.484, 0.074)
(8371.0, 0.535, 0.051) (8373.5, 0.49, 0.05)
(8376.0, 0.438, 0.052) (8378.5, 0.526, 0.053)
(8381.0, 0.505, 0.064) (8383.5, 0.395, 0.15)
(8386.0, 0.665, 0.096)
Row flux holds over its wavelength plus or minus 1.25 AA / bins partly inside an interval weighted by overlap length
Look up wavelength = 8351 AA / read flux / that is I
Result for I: 0.577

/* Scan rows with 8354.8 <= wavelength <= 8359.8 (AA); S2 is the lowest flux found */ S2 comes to 0.512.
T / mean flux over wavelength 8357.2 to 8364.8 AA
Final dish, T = 0.524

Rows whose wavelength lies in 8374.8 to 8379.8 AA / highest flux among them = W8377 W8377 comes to 0.526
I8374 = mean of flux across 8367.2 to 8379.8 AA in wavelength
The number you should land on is 0.495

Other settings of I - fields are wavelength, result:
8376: 0.438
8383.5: 0.395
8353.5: 0.222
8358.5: 0.512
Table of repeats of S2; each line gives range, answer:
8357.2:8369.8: 0.484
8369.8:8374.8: 0.49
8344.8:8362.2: -0.0929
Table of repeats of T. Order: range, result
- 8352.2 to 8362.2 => 0.521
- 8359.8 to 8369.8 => 0.511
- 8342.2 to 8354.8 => 0.323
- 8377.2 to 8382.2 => 0.515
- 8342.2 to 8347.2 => 0.149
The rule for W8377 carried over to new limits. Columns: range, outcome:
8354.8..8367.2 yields 0.804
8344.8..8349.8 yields 0.516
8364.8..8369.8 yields 0.506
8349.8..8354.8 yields 0.577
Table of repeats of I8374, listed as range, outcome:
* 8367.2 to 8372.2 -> 0.509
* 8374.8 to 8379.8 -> 0.483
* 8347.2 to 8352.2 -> 0.54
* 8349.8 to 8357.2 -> 0.532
